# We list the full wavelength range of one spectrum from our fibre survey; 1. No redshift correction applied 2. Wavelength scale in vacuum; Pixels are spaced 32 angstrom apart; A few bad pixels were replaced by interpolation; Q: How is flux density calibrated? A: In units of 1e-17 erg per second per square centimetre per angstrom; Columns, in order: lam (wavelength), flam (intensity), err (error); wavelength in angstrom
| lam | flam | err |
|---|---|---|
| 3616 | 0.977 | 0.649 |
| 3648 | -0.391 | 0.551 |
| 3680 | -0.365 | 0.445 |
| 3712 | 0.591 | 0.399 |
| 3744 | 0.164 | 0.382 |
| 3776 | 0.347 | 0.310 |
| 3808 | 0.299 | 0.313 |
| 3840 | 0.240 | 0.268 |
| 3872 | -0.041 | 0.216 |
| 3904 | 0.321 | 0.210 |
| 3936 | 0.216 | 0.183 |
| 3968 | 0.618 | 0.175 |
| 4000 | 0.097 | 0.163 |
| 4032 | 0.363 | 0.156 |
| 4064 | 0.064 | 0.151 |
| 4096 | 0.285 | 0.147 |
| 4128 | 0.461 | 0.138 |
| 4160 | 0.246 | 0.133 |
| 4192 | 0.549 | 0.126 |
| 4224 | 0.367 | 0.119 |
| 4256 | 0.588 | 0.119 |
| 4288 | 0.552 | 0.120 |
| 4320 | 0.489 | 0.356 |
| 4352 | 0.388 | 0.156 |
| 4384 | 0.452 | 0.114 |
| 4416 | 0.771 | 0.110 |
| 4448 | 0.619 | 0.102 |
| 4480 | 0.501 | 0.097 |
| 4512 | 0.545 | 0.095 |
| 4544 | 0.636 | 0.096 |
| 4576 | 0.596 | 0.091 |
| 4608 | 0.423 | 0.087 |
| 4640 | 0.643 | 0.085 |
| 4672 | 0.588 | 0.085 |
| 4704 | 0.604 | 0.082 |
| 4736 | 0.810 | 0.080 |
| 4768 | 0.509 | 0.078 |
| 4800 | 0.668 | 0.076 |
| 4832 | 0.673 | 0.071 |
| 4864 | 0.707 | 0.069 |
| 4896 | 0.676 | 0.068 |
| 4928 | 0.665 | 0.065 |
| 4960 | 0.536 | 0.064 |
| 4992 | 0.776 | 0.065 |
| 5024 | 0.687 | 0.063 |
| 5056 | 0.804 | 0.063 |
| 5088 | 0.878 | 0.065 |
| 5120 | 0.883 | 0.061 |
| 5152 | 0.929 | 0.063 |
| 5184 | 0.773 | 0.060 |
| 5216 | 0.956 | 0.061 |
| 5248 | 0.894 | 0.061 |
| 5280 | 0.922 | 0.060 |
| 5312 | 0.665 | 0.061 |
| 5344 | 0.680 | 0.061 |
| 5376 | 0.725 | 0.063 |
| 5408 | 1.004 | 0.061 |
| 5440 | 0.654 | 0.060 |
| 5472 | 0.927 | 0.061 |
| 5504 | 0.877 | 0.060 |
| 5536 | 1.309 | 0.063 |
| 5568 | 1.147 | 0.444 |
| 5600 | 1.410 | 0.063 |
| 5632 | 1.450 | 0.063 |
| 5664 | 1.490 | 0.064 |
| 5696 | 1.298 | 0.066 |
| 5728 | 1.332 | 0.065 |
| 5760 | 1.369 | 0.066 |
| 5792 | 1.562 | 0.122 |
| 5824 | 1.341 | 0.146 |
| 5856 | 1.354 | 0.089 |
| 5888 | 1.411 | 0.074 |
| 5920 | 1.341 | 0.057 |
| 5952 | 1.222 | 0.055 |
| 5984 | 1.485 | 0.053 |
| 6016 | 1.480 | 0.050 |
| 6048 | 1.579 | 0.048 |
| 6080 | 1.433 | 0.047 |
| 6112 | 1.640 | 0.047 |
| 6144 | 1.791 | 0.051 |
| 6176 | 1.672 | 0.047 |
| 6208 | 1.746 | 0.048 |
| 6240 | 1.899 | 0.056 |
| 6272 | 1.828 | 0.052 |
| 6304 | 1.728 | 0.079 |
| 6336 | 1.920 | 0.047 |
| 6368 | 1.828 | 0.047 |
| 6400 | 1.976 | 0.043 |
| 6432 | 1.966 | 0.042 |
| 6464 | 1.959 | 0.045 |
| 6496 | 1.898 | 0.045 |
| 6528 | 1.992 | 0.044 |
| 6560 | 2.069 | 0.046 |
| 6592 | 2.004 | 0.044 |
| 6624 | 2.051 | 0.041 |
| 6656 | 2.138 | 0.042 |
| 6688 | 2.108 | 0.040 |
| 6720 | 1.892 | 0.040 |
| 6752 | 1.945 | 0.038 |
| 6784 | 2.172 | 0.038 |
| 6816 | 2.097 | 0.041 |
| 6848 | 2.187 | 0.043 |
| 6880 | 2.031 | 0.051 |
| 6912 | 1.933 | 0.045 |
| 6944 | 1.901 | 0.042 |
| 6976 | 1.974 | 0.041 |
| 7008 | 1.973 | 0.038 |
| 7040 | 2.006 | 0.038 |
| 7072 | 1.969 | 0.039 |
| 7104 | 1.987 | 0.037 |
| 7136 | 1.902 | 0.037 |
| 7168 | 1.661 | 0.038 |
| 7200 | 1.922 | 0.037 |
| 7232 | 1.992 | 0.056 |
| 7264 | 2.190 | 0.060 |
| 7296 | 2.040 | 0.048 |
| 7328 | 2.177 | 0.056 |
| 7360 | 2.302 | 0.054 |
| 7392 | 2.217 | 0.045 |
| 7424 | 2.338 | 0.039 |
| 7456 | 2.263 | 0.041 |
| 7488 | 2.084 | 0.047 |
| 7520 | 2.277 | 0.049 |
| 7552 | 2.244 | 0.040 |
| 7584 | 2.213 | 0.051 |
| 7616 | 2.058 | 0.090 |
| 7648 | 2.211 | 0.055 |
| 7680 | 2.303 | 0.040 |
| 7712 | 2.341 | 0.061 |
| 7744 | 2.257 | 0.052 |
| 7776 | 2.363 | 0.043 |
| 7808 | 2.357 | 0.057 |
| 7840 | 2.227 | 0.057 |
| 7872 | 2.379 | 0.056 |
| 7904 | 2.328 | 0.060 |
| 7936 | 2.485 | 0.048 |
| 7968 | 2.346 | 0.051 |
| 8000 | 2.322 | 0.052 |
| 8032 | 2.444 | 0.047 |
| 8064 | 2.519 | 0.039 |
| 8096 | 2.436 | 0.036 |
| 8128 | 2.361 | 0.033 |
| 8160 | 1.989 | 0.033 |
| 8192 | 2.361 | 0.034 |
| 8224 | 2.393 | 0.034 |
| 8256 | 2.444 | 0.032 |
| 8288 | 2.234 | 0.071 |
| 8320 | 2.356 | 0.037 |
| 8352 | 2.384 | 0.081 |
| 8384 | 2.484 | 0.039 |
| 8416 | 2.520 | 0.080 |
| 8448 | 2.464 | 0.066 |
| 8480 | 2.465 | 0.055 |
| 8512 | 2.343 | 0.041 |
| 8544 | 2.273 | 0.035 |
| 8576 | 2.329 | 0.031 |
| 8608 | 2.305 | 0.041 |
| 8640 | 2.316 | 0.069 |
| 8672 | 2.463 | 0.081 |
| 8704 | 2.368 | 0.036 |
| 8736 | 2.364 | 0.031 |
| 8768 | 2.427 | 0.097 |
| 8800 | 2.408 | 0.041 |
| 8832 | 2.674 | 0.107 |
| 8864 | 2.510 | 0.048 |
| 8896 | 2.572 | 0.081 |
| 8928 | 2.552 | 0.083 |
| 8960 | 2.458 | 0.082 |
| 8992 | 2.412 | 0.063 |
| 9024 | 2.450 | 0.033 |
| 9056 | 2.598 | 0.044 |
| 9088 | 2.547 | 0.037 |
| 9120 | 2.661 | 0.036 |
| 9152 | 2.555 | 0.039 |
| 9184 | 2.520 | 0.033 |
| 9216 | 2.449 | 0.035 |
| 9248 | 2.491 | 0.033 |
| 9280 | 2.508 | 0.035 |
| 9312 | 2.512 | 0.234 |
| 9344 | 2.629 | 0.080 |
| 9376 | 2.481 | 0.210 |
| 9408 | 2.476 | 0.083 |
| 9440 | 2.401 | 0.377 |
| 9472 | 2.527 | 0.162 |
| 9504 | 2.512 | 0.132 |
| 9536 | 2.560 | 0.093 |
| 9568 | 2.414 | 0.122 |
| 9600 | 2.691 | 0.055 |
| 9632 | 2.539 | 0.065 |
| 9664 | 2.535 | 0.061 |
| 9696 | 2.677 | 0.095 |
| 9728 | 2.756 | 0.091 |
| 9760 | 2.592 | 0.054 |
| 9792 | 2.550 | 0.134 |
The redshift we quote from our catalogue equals 0.38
